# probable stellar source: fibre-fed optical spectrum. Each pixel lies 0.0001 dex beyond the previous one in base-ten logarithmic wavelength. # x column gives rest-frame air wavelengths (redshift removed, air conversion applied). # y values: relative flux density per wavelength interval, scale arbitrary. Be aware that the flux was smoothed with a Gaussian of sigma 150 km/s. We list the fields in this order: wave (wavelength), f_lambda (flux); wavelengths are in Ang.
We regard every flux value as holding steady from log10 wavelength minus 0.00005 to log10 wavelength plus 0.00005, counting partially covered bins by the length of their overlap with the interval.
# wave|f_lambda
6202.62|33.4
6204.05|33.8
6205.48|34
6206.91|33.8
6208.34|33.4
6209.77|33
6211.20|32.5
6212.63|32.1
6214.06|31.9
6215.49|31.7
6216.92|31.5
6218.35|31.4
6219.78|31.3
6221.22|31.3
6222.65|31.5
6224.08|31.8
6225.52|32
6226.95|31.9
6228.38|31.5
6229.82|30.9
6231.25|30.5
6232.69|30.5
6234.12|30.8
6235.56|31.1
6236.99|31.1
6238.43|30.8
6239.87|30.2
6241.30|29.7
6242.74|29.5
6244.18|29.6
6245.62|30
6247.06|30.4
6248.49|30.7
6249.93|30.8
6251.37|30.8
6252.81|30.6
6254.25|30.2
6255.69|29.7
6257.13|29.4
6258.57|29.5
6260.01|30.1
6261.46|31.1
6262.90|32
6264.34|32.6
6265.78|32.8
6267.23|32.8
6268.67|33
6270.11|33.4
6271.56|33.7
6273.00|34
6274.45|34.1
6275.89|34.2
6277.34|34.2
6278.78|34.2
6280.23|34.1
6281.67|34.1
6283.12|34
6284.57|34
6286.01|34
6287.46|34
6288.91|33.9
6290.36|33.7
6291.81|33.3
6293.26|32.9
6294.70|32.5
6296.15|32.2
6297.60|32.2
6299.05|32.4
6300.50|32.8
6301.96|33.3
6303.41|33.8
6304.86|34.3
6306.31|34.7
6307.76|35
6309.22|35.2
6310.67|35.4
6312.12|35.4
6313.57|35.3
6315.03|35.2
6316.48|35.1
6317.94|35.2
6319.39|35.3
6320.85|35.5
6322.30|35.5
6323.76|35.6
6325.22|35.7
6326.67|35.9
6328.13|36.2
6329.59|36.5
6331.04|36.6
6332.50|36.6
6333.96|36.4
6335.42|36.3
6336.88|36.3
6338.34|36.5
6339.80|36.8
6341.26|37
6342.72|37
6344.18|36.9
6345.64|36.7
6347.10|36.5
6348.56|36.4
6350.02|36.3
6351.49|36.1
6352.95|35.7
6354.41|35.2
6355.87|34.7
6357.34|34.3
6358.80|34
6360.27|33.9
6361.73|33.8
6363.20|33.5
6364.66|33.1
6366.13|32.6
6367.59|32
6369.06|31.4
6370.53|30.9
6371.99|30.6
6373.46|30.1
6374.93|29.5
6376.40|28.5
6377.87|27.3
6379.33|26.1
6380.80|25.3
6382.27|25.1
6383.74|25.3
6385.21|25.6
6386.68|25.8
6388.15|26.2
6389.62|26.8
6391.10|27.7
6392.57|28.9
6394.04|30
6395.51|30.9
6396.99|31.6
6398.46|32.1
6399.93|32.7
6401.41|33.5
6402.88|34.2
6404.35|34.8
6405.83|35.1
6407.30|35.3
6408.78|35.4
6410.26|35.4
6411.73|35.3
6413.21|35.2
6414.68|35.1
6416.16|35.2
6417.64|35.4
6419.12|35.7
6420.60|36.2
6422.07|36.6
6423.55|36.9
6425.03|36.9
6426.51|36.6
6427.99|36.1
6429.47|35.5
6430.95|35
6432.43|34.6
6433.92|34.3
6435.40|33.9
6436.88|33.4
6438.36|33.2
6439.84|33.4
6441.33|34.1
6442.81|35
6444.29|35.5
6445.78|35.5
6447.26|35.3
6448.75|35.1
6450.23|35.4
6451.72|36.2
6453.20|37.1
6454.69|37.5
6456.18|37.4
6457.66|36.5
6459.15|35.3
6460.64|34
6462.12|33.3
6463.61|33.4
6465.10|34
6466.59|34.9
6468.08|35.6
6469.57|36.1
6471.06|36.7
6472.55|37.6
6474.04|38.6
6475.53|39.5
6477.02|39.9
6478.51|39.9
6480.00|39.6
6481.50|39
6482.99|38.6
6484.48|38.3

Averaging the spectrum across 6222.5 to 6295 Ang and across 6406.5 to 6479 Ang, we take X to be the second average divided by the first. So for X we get 1.12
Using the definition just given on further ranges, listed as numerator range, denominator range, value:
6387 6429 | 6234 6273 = 1.08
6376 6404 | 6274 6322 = 0.84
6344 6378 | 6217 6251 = 1.08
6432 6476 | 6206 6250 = 1.13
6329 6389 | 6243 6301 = 1.01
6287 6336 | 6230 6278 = 1.11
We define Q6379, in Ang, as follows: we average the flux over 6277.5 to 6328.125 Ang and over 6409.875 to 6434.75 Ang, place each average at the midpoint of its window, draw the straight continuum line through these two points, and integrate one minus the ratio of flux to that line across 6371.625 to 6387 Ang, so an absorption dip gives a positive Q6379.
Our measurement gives 3.50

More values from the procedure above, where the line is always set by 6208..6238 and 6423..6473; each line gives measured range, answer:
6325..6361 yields -2.6 Ang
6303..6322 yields -1.1 Ang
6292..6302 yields 0.1 Ang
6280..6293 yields -0.5 Ang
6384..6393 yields 2.0 Ang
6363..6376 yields 1.0 Ang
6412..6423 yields -0.3 Ang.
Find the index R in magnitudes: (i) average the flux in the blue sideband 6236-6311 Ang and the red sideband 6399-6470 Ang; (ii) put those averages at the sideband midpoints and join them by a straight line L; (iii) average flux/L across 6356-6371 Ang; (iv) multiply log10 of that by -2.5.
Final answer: 0.03 mag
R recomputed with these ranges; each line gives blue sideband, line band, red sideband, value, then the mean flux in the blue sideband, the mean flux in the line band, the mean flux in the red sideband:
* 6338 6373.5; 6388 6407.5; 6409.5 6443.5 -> 0.11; 34.5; 31.5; 35.2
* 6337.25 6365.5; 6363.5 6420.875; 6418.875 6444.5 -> 0.13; 35.5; 31.2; 35.2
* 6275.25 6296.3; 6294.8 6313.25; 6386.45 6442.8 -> -0.01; 33.7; 33.9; 33.6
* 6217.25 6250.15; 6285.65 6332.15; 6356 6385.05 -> -0.13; 30.8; 34.5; 30.4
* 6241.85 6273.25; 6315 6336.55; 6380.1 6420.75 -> -0.15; 31.2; 35.9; 31.6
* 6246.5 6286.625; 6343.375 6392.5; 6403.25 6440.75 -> 0.10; 32.3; 31.3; 35.2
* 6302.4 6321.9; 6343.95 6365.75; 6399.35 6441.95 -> 0.00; 35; 35.1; 35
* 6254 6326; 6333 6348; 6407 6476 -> -0.07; 33.6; 36.6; 35.5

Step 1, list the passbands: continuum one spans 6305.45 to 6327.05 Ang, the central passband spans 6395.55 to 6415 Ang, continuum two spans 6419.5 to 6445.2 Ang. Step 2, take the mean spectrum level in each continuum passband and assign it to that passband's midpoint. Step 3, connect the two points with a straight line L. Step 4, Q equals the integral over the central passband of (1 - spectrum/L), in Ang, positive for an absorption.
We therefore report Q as 0.6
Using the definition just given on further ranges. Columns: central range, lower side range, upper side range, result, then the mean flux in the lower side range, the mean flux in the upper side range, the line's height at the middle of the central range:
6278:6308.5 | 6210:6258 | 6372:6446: -2.1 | 30.9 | 32.4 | 31.4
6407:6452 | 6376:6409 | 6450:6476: -3.1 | 29.7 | 36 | 33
